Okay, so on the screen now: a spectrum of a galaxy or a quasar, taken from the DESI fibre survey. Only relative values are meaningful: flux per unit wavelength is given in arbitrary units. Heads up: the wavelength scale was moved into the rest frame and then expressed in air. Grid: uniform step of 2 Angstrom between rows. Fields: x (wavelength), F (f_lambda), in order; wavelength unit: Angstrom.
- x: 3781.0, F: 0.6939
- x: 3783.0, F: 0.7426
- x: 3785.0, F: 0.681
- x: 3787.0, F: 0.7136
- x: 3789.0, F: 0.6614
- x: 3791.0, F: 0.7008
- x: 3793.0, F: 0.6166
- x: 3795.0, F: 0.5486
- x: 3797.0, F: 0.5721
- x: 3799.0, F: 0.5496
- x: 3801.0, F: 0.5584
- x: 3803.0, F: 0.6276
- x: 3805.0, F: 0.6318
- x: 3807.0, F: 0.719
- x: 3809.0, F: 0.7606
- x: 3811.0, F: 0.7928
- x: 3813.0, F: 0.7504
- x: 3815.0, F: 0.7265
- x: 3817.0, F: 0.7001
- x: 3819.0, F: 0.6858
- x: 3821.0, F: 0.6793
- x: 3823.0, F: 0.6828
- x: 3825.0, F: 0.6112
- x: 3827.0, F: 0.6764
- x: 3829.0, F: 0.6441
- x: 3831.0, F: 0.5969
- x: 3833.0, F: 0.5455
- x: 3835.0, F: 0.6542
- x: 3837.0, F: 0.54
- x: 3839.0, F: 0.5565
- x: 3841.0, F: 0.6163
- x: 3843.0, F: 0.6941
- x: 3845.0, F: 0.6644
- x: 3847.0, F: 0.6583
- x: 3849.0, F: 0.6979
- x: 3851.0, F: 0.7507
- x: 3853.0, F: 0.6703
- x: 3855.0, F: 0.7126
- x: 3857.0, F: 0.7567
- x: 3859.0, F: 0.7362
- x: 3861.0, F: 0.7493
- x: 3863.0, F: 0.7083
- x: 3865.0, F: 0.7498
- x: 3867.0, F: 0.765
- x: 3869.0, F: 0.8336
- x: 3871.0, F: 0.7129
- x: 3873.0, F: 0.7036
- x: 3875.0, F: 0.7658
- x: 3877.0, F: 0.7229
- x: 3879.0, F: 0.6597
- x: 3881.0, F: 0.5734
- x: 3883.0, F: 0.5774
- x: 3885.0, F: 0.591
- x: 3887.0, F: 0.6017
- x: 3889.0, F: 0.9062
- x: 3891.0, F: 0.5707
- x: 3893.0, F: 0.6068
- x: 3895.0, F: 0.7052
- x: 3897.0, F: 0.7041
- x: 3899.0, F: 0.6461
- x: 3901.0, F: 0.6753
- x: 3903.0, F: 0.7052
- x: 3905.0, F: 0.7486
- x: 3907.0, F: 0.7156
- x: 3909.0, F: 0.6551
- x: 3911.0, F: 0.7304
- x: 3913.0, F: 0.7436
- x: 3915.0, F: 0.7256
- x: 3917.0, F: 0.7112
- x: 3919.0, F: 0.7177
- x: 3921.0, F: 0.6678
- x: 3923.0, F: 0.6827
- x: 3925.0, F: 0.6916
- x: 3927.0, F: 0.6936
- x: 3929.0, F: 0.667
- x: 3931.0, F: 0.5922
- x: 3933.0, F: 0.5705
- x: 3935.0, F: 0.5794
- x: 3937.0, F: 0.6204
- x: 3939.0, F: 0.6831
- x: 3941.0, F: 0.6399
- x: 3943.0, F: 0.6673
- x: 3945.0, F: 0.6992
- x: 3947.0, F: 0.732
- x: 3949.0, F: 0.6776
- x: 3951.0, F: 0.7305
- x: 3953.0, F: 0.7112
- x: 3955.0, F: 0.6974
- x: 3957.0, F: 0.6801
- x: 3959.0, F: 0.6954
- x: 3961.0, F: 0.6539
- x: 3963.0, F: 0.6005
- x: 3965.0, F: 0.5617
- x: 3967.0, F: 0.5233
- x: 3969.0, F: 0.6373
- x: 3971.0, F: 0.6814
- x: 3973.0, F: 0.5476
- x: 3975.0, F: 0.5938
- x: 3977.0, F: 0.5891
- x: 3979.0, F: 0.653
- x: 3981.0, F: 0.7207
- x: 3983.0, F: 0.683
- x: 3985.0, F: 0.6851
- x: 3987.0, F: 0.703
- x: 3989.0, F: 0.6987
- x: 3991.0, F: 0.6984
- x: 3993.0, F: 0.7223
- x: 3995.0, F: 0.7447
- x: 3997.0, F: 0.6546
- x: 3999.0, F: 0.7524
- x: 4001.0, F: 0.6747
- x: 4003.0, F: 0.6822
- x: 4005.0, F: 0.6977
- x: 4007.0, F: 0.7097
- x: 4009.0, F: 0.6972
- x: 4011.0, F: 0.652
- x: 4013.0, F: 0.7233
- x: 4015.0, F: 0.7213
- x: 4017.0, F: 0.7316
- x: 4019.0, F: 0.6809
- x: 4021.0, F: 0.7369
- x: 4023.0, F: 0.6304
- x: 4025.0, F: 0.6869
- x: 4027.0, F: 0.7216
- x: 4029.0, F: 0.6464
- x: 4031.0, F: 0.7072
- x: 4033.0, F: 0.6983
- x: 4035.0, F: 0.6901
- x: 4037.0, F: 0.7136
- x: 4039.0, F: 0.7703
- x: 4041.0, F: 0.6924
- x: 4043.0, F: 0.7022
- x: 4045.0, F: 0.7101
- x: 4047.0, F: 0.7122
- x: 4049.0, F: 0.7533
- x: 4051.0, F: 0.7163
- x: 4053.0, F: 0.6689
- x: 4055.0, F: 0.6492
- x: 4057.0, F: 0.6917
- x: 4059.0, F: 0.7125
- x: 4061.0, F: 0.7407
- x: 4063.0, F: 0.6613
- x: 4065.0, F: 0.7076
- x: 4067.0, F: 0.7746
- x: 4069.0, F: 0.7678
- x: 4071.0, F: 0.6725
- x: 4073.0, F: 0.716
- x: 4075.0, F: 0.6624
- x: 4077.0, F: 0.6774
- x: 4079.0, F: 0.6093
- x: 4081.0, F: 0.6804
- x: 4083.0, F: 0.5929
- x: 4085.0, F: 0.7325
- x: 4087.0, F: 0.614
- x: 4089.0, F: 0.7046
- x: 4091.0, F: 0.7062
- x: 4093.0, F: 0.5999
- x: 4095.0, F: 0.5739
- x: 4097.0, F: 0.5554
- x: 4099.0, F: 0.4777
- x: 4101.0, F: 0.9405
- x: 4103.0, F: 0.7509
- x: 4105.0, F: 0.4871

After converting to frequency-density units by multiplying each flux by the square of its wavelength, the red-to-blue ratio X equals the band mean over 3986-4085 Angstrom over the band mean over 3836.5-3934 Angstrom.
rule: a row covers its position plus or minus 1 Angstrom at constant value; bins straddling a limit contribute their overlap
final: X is 1.1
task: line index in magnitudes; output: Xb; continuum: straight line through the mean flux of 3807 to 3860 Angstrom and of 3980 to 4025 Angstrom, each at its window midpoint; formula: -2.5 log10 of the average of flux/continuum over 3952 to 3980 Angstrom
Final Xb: 0.11 mag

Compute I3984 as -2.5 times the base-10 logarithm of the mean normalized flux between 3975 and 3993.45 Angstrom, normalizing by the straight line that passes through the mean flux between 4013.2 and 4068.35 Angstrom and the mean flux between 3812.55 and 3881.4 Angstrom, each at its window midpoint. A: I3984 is 0.03 mag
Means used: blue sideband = 0.685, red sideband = 0.705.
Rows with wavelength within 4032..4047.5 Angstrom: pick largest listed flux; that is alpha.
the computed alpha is 0.7703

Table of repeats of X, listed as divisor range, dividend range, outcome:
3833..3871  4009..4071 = 1.12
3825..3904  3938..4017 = 1.06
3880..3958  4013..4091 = 1.10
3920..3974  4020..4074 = 1.14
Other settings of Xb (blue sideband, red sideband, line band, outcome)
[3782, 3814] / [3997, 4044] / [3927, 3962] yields 0.04 mag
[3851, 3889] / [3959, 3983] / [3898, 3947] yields -0.02 mag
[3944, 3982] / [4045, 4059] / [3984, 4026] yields -0.04 mag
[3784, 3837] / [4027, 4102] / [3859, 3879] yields -0.12 mag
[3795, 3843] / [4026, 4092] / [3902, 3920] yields -0.08 mag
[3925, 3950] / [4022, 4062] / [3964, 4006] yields 0.02 mag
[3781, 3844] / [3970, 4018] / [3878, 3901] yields 0.03 mag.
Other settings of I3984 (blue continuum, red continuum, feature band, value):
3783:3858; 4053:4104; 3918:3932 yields -0.01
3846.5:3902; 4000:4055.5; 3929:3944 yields 0.12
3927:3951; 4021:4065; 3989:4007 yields -0.04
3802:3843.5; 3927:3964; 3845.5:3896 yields -0.06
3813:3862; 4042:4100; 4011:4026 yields -0.04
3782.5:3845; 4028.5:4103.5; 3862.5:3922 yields -0.05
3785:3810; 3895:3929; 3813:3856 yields 0.00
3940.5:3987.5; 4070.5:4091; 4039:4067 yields -0.07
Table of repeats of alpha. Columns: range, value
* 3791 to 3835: 0.7928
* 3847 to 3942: 0.9062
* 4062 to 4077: 0.7746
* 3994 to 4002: 0.7524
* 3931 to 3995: 0.7447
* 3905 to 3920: 0.7486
